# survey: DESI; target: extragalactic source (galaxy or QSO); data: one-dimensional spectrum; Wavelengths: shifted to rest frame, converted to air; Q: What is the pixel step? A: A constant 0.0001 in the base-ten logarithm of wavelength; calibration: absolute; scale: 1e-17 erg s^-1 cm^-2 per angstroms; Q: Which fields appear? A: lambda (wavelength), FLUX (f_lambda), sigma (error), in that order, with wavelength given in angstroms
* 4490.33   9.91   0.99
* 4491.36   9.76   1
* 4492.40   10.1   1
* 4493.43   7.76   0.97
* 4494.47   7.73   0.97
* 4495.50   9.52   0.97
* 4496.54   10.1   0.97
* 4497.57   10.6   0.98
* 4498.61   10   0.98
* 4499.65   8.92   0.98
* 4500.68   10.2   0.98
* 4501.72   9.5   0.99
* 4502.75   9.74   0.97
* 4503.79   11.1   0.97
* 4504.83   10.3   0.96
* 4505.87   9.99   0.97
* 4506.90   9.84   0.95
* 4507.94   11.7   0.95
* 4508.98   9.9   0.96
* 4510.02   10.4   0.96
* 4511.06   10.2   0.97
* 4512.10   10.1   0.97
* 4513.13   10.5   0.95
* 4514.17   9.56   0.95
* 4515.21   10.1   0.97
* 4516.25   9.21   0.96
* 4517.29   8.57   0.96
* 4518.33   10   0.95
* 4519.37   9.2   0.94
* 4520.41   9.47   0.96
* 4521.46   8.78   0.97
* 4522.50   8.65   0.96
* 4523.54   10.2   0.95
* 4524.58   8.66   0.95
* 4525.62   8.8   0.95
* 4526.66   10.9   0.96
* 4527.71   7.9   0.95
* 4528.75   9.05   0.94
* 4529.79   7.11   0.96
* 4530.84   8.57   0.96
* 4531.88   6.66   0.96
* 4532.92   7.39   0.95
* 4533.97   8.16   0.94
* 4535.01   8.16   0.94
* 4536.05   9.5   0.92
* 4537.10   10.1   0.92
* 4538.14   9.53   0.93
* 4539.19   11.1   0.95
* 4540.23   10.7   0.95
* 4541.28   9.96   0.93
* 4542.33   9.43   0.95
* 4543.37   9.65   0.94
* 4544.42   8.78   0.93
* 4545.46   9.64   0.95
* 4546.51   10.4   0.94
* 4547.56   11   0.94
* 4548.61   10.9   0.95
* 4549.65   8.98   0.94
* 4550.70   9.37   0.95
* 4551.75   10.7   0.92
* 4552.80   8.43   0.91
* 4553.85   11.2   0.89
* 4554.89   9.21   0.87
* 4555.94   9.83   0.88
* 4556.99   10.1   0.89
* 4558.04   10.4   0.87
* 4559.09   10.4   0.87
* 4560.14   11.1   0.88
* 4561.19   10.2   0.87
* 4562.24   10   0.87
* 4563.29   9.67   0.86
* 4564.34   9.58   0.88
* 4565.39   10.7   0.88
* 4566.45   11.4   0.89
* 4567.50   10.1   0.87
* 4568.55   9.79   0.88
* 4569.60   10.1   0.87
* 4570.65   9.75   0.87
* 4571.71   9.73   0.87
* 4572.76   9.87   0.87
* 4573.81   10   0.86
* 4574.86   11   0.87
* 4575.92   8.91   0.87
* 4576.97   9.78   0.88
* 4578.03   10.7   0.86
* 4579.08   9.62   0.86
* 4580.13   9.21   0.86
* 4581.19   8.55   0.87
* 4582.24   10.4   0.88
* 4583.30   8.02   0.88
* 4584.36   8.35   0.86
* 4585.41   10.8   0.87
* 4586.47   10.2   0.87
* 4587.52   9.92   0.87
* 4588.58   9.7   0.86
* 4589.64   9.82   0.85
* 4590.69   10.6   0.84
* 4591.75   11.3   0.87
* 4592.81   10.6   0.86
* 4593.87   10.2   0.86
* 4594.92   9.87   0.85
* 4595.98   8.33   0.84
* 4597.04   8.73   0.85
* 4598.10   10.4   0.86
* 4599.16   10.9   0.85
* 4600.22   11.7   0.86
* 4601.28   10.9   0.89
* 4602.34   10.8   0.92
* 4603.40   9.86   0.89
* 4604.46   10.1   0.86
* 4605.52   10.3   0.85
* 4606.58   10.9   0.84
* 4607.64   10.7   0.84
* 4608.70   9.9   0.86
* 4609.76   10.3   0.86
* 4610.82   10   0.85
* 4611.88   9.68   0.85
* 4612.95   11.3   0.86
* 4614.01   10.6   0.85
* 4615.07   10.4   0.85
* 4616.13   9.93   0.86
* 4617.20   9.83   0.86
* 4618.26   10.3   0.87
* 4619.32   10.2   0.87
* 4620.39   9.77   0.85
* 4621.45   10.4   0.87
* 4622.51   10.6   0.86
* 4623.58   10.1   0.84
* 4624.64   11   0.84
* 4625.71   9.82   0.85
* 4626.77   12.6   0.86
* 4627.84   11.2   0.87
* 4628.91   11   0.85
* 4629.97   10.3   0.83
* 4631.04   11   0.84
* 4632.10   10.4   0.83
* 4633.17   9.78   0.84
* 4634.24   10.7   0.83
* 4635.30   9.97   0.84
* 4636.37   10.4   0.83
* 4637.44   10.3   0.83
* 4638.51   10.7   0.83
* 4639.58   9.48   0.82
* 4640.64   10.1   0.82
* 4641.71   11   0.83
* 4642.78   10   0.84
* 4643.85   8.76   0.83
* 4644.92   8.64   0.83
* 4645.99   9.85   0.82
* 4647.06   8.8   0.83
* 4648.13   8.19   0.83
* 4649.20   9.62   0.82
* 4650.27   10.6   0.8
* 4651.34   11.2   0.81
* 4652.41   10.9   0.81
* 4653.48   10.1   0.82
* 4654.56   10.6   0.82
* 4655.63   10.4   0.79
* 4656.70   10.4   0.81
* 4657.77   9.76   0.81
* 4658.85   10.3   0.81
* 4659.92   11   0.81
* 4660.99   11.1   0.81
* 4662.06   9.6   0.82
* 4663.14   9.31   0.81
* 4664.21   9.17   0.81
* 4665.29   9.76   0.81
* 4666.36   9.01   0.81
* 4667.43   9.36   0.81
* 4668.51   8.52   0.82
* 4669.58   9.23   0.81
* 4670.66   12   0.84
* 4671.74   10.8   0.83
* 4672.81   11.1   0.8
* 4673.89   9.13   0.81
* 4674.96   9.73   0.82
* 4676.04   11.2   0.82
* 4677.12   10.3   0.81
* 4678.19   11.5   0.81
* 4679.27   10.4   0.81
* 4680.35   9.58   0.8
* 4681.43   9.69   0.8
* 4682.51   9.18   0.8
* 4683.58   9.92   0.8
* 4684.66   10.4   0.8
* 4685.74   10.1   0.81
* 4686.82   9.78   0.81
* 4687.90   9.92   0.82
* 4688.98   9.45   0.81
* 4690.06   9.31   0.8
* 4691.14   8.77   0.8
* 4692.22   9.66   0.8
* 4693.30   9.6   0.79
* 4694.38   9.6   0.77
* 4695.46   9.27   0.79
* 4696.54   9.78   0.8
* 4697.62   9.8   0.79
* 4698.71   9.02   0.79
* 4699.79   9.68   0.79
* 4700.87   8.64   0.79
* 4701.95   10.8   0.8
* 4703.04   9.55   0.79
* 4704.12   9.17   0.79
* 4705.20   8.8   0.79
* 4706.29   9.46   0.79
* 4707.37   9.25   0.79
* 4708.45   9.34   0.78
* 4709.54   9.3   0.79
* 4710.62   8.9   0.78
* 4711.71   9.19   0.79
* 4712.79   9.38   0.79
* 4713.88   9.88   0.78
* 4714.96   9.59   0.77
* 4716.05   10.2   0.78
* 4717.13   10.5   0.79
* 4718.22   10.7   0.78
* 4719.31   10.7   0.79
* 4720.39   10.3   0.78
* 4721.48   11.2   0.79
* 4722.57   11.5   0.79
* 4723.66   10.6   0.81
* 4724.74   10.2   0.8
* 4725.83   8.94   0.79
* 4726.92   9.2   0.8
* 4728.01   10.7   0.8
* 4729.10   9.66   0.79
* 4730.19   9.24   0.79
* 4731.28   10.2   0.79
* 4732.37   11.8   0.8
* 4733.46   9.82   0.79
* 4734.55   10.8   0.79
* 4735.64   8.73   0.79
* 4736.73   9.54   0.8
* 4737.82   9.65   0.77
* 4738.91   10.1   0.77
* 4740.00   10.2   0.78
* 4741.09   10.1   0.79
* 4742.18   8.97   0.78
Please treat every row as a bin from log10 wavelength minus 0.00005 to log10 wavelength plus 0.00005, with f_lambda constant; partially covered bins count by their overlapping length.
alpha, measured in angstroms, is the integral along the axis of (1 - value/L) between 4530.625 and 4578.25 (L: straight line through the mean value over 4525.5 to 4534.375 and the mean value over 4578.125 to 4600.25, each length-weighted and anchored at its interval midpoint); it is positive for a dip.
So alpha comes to -4.7 angstroms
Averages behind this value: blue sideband 8.25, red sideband 9.84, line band 9.8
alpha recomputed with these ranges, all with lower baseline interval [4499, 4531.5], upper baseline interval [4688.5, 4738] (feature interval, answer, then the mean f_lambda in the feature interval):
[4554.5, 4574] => -0.99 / 10.1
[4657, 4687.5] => -0.96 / 10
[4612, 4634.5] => -1.94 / 10.5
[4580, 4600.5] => -0.48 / 9.87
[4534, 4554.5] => -0.48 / 9.83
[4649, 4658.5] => -0.70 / 10.4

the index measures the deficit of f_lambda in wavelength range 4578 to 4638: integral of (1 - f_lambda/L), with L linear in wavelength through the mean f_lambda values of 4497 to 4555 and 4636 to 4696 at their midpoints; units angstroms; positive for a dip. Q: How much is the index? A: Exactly -2.7 angstroms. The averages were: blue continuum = 9.59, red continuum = 9.94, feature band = 10.2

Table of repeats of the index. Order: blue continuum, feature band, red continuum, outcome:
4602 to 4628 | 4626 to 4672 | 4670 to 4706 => 0.1 angstroms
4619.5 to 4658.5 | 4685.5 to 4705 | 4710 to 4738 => 1.1 angstroms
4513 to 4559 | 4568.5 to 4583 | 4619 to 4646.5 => 0.0 angstroms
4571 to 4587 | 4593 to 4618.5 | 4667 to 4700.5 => -1.4 angstroms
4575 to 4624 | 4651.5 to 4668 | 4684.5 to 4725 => -0.3 angstroms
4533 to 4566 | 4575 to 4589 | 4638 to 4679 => 0.5 angstroms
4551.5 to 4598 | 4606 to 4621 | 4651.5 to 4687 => -0.4 angstroms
